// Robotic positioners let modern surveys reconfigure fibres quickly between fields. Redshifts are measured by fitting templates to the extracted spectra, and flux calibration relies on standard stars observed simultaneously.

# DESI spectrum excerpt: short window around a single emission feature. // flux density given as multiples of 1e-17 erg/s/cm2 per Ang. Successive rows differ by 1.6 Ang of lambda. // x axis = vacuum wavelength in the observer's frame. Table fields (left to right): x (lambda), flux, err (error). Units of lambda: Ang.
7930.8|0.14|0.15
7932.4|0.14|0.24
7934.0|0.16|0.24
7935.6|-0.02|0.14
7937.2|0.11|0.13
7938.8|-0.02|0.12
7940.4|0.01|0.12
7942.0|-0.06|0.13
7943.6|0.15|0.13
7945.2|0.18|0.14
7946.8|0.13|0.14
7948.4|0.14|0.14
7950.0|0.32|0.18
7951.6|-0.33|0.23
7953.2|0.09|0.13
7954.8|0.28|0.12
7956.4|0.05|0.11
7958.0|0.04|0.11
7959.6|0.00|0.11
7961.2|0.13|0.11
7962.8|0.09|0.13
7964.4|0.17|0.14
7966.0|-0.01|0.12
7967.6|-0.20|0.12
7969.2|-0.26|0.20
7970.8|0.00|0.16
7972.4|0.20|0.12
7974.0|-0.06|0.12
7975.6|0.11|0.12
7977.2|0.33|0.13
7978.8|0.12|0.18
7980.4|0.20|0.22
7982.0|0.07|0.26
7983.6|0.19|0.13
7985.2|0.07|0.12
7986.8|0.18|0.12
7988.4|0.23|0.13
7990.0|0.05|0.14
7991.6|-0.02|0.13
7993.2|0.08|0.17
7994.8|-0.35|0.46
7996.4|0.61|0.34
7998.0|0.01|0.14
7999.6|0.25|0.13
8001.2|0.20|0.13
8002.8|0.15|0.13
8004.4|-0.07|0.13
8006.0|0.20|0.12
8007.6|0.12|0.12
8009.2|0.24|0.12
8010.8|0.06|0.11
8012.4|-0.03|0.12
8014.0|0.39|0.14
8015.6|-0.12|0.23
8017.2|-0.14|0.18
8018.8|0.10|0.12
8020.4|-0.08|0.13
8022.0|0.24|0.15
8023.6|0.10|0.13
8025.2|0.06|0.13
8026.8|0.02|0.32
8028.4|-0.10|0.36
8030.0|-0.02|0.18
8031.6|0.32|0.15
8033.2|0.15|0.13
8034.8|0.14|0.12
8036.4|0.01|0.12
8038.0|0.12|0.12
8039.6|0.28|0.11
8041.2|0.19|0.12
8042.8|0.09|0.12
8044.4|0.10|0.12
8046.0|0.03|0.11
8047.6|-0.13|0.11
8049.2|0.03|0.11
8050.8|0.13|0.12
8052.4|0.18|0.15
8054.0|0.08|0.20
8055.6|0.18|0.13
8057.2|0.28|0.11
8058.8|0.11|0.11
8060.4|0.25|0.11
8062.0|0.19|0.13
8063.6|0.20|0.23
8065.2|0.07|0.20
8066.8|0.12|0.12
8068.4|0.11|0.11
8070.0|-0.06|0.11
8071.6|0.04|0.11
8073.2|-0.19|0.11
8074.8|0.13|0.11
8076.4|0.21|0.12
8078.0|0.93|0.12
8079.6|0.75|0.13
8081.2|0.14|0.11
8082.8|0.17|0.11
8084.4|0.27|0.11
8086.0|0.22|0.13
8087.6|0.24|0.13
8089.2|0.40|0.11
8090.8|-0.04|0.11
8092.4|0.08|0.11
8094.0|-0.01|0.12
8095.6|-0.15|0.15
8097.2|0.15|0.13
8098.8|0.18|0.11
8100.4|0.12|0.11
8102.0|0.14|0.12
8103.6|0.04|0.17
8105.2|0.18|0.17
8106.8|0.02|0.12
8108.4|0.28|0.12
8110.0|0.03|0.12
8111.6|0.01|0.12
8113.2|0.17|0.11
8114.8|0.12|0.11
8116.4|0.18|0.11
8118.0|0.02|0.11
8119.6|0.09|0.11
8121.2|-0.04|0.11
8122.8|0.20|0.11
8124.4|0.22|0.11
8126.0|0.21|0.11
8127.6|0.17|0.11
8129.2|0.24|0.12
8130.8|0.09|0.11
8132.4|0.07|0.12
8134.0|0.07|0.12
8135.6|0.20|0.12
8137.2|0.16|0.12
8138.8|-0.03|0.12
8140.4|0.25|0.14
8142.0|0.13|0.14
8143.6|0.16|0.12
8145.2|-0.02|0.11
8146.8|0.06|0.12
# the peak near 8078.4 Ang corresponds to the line H-gamma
